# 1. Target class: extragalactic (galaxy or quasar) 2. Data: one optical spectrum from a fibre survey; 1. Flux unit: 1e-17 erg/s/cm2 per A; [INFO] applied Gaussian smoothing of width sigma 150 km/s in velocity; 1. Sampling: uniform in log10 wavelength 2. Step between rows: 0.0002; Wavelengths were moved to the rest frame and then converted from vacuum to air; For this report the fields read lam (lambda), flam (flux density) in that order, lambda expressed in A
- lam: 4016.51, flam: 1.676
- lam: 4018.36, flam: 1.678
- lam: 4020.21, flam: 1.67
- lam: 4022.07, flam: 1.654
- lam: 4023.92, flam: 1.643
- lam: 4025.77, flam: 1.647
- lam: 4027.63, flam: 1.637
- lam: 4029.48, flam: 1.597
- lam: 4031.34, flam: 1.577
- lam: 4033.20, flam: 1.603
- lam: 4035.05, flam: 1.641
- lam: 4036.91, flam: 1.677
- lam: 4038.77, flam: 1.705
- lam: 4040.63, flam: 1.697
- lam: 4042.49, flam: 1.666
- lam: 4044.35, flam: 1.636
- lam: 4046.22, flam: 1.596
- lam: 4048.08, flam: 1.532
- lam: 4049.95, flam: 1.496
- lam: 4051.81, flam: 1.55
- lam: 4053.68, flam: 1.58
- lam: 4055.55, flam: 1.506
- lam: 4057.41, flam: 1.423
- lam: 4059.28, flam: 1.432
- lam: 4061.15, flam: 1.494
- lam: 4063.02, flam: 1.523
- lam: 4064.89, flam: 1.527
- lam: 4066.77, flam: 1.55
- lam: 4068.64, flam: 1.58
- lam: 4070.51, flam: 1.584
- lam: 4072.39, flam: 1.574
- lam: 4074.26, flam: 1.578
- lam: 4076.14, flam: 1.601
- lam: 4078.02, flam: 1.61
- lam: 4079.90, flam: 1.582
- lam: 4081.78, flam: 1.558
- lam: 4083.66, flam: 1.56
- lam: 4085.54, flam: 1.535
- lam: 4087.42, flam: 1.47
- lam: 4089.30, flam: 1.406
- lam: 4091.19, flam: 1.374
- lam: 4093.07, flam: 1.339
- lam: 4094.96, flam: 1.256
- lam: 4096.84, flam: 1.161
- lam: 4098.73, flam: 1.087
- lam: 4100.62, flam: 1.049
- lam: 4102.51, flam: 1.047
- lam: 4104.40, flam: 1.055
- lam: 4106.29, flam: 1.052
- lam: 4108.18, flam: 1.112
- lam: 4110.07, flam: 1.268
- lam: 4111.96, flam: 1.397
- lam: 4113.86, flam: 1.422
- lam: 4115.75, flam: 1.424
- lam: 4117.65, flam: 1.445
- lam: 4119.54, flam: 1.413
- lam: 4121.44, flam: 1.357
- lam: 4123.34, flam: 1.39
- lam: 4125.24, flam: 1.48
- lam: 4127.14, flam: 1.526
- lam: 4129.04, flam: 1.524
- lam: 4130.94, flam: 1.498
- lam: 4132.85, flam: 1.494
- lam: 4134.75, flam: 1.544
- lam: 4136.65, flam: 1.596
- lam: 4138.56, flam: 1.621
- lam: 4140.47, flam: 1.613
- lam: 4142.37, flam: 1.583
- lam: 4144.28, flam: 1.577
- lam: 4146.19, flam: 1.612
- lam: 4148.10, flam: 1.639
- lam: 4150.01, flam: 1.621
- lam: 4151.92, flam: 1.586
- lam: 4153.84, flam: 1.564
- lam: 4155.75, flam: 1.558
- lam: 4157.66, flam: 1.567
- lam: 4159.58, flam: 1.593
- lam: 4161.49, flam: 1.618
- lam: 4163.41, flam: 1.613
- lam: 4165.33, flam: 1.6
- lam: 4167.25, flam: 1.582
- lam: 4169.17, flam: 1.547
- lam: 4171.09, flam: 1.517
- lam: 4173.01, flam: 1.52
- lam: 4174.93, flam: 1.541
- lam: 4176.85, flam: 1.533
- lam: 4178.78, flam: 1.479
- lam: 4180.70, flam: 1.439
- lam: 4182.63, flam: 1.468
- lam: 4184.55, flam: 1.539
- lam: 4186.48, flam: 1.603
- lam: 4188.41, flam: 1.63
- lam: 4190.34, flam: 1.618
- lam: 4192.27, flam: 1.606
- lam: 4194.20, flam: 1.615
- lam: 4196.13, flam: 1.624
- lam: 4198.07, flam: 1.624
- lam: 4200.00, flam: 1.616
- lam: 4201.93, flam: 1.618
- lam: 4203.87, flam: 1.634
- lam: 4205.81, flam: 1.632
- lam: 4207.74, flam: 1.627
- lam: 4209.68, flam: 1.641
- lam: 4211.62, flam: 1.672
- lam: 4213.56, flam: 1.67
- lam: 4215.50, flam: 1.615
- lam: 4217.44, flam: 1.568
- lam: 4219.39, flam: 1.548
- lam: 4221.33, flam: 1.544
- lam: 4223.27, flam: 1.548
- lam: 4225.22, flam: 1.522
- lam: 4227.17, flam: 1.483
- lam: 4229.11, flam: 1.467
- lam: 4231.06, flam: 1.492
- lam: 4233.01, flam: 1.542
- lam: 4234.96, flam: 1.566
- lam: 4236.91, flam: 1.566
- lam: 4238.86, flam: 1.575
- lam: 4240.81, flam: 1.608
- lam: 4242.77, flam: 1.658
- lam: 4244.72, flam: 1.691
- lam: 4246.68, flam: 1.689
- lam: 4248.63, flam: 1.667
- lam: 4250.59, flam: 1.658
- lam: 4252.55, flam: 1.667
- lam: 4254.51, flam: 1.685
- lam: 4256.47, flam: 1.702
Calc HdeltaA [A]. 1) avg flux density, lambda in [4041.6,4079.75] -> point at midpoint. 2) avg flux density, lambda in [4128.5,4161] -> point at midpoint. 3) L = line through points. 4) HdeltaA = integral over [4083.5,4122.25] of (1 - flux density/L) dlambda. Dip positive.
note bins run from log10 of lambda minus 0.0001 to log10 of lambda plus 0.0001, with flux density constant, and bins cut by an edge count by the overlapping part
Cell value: 6.78 A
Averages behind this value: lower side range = 1.55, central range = 1.29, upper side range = 1.58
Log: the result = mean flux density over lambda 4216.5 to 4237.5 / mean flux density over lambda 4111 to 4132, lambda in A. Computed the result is 1.1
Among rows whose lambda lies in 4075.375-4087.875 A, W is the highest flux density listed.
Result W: 1.61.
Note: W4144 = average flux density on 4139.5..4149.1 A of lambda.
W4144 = 1.61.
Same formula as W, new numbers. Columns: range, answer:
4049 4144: 1.621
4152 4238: 1.672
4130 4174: 1.639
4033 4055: 1.705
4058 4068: 1.55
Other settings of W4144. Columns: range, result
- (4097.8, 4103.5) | 1.06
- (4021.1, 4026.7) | 1.65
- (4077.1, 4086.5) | 1.57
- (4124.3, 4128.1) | 1.5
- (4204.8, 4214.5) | 1.65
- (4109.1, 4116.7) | 1.38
